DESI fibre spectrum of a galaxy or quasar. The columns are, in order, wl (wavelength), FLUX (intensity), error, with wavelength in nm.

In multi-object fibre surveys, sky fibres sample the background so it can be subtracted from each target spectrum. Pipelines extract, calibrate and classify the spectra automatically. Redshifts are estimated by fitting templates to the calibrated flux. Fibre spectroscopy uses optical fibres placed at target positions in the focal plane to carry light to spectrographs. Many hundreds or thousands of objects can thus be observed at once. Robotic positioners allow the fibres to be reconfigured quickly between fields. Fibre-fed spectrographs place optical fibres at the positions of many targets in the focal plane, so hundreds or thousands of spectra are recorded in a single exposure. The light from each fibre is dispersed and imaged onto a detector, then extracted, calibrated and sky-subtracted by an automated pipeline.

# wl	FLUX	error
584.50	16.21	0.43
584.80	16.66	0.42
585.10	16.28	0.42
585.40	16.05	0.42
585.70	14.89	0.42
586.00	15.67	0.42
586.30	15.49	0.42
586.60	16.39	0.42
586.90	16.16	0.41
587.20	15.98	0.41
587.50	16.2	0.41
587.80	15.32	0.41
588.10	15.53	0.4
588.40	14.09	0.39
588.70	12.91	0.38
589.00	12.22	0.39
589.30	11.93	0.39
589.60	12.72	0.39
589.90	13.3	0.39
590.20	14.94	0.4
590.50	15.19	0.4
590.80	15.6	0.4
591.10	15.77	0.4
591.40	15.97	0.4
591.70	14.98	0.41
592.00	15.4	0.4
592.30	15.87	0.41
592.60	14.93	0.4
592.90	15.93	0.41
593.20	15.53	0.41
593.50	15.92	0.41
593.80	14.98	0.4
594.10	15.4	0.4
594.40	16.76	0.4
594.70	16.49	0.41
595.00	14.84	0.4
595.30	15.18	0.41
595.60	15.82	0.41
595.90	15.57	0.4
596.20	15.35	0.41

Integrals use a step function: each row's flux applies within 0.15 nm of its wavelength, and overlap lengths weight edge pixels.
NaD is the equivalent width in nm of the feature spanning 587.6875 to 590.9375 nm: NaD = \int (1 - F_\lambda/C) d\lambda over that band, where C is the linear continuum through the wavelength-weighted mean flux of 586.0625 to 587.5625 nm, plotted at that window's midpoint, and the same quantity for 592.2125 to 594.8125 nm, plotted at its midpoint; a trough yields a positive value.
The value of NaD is 0.400 nm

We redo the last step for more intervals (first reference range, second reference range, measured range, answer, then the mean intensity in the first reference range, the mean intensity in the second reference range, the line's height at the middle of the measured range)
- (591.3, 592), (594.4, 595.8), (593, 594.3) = 0.01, 15.4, 15.7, 15.6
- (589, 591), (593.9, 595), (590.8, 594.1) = -0.11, 13.9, 16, 15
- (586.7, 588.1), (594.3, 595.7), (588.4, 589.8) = 0.28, 15.9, 15.8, 15.9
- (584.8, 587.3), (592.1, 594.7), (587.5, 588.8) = 0.09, 15.9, 15.7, 15.9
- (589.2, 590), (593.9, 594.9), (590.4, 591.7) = -0.18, 12.7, 16.1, 13.7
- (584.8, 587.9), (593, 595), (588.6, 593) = 0.36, 15.9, 15.8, 15.8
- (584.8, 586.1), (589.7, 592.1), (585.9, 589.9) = 0.24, 15.8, 15.1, 15.5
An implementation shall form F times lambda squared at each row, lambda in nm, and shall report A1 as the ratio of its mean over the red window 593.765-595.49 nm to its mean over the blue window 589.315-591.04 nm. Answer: 1.1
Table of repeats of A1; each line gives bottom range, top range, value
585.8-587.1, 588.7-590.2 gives 0.82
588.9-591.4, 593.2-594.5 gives 1.13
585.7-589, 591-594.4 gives 1.04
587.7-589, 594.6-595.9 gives 1.12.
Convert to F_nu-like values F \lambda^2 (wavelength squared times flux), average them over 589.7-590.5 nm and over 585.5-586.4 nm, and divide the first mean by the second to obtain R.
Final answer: 0.94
